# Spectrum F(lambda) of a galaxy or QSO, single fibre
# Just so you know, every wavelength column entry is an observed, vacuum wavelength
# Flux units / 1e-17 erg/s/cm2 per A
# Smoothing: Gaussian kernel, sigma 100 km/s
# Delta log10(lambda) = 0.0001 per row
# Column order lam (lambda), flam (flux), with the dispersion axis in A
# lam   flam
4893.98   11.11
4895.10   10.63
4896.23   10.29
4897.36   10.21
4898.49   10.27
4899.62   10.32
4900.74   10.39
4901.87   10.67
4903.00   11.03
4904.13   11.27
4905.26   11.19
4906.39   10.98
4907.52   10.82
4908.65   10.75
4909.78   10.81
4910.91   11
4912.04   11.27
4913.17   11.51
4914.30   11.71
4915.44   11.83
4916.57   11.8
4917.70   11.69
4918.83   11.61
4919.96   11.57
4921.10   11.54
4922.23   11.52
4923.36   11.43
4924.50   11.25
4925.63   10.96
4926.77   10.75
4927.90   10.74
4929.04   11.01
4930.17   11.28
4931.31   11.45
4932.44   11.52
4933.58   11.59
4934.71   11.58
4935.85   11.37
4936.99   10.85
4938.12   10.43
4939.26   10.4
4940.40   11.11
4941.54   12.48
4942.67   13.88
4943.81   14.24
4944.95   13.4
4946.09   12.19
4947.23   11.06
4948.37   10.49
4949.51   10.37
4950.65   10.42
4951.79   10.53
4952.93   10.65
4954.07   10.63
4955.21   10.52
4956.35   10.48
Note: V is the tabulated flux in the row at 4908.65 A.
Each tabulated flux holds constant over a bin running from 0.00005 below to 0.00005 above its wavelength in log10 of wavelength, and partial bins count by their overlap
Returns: 10.75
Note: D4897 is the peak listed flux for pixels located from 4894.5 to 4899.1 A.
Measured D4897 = 10.63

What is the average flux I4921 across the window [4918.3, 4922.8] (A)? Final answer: 11.6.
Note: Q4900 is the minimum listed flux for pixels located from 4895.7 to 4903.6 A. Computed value 10.21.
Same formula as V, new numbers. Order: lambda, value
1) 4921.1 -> 11.54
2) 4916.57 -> 11.8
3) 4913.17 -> 11.51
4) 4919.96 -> 11.57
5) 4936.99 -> 10.85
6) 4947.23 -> 11.06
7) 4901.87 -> 10.67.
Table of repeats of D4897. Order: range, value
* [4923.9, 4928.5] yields 11.25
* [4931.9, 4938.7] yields 11.59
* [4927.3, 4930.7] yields 11.28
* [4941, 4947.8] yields 14.24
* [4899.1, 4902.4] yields 10.67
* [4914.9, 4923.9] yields 11.83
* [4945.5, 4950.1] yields 12.19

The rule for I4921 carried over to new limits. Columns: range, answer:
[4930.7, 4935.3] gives 11.5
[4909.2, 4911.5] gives 10.9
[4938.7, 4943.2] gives 12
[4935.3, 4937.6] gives 11.1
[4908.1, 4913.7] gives 11.1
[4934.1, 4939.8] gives 10.9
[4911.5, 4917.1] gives 11.6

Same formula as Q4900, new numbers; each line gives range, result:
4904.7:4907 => 10.98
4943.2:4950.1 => 10.37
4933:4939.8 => 10.4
